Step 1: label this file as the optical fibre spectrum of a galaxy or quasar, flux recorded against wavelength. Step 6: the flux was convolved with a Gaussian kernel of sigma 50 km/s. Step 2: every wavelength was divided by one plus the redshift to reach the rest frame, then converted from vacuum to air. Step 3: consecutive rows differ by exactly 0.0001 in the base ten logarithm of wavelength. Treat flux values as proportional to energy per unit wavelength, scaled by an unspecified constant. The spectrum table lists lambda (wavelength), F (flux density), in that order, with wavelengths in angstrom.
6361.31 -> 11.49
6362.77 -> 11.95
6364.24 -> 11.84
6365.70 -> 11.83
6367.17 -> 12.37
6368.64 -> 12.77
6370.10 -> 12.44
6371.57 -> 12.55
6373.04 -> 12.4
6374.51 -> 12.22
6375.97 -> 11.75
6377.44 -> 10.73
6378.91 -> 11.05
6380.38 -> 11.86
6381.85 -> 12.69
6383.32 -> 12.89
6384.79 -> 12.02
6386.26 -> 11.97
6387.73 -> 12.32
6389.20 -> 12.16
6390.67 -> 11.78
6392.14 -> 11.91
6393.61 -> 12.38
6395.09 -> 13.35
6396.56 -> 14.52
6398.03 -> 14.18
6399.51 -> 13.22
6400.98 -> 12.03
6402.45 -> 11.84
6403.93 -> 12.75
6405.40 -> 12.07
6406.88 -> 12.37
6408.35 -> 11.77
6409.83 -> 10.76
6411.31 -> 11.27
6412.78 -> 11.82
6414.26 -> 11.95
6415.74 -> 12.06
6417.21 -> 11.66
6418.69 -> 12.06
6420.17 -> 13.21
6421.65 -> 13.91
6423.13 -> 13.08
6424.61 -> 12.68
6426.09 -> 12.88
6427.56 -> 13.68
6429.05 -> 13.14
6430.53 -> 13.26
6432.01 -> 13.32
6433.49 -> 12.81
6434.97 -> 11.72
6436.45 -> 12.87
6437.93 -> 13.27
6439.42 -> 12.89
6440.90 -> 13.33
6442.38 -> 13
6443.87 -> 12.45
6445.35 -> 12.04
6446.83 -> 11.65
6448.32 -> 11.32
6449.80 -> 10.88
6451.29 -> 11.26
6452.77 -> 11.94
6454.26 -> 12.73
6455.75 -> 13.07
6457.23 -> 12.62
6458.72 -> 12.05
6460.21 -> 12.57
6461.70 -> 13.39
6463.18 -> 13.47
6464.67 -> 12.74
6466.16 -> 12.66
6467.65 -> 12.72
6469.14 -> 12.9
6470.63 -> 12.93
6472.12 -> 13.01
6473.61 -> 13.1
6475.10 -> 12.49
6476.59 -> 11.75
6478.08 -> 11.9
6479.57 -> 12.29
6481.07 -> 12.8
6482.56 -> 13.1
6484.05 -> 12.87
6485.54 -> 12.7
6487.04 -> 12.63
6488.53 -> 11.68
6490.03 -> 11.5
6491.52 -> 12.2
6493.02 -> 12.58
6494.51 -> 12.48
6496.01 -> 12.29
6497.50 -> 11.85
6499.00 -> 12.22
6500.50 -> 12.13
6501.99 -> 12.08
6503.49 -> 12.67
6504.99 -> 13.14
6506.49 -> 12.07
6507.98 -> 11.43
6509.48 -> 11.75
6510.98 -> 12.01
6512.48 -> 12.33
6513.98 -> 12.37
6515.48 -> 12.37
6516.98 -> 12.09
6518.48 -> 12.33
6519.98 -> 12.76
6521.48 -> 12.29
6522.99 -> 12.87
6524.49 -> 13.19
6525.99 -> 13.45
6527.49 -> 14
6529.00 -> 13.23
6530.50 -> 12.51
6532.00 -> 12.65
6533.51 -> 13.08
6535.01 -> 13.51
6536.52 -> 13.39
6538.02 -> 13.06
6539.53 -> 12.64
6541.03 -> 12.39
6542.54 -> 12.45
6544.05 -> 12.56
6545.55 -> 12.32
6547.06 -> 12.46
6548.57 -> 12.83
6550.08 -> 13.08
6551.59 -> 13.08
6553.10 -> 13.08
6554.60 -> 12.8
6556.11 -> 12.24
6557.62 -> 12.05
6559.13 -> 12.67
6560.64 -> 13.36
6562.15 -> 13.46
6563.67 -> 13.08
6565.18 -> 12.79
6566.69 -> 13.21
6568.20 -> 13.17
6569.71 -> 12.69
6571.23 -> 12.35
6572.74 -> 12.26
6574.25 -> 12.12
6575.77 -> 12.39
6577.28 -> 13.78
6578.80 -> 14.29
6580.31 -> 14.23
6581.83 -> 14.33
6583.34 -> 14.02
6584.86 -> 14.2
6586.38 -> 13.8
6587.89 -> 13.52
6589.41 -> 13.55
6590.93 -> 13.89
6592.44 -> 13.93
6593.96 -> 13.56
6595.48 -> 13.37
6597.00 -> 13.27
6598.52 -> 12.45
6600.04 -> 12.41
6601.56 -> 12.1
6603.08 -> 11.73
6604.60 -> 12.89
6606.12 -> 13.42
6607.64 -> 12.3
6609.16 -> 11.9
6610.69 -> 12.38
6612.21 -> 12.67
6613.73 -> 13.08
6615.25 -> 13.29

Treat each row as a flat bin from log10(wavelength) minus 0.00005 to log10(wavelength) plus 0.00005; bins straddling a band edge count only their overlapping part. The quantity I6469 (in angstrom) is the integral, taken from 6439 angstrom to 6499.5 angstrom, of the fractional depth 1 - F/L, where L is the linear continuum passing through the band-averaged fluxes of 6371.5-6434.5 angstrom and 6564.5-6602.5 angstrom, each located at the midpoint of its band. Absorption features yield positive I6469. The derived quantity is 1.4 angstrom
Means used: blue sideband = 12.4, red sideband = 13.3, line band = 12.4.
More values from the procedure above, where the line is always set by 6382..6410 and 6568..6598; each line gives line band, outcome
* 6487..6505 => 1.1 angstrom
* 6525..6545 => 0.3 angstrom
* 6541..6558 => 0.8 angstrom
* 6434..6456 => 0.8 angstrom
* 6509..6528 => 0.7 angstrom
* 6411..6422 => 0.3 angstrom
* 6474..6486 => 0.4 angstrom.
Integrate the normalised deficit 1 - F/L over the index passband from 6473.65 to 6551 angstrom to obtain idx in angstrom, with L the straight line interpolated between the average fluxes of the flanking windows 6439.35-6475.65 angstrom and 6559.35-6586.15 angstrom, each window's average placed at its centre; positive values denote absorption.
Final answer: 2.09 angstrom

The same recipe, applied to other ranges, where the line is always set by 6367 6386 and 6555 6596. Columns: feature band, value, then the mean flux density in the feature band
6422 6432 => -0.6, 13.2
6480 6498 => 0.5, 12.4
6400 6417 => 0.6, 11.9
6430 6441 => -0.4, 12.9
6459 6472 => -0.3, 12.9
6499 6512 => 0.7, 12.2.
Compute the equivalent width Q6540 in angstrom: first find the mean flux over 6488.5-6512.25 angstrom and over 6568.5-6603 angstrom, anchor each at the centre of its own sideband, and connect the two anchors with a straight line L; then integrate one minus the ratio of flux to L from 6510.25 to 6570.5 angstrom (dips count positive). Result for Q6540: -0.6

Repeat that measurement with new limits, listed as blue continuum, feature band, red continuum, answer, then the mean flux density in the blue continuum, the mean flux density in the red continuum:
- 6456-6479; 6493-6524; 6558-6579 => 1.20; 12.7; 12.9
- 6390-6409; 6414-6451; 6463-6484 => 0.18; 12.6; 12.7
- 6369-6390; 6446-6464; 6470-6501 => 0.10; 12.1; 12.4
